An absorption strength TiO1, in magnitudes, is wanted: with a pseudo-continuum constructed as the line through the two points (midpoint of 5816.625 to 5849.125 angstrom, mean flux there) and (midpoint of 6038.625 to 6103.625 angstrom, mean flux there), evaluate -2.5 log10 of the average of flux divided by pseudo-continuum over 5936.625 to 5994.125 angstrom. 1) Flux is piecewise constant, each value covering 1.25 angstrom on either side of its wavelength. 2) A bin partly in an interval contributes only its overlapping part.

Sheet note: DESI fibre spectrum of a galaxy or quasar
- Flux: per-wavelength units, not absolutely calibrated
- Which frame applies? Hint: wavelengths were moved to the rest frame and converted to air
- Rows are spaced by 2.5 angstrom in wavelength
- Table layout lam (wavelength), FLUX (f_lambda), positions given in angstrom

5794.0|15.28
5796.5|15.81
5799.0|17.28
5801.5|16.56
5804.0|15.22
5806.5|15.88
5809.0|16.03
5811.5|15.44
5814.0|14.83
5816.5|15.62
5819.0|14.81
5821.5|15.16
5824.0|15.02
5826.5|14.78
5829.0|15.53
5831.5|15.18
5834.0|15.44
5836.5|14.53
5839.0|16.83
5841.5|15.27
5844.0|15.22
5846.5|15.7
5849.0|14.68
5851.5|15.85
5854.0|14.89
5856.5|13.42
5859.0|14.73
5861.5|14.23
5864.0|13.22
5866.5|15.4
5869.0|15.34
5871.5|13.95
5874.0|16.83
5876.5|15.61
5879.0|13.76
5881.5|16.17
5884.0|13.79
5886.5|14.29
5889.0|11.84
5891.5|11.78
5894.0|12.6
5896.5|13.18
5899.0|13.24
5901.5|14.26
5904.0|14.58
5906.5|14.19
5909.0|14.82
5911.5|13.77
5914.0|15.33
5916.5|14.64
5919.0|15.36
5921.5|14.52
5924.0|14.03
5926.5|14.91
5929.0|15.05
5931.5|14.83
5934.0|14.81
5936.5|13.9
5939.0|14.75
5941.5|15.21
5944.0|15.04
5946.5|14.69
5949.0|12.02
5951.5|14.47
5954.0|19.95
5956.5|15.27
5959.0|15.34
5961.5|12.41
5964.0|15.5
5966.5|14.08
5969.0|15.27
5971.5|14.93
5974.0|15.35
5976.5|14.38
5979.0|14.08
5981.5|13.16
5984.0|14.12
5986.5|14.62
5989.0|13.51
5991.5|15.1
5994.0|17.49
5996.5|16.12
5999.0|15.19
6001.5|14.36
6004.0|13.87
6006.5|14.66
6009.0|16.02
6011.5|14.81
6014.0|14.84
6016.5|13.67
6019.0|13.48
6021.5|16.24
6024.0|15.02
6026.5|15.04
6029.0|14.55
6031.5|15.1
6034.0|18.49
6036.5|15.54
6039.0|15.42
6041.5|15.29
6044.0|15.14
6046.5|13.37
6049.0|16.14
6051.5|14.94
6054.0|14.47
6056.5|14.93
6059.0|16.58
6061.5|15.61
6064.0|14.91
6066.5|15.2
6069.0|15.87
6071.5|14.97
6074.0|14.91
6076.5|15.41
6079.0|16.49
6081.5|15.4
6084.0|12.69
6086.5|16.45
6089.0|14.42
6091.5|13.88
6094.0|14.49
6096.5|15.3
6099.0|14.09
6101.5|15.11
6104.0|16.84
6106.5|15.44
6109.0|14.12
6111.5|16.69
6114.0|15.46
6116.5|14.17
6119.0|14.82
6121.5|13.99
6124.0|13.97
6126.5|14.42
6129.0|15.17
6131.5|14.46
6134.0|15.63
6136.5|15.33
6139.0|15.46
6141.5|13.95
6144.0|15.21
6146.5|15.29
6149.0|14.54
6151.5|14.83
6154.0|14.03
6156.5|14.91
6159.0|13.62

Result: 0.030 mag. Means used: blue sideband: 15.3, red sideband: 15.1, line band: 14.7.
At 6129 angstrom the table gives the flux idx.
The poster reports 15.17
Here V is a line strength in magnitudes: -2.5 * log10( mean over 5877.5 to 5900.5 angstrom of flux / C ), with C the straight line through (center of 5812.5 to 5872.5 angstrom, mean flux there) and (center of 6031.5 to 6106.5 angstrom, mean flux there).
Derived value 0.123 mag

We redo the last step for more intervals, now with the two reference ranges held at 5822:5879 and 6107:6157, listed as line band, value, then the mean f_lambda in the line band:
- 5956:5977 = 0.02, 14.7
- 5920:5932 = 0.02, 14.7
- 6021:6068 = -0.03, 15.4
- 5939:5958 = -0.02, 15.2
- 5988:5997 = -0.04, 15.6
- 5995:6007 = 0.00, 14.9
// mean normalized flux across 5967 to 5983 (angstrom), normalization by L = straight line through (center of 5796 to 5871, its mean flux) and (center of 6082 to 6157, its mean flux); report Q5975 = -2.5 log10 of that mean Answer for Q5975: 0.04 mag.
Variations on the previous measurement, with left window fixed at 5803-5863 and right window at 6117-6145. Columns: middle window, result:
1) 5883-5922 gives 0.09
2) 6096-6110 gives -0.03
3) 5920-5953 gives 0.04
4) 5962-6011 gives 0.01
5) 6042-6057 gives 0.00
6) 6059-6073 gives -0.04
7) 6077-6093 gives -0.01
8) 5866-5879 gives -0.01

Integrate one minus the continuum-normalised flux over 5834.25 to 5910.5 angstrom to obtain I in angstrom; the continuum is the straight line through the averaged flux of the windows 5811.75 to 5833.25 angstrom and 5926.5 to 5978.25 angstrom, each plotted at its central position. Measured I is 2.8 angstrom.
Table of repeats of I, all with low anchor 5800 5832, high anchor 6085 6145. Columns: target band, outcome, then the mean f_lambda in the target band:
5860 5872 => 0.7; 14.5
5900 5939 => 1.7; 14.6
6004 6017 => 0.3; 14.8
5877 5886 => 0.4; 14.6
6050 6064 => -0.2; 15.3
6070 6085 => 0.0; 15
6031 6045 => -0.8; 15.9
